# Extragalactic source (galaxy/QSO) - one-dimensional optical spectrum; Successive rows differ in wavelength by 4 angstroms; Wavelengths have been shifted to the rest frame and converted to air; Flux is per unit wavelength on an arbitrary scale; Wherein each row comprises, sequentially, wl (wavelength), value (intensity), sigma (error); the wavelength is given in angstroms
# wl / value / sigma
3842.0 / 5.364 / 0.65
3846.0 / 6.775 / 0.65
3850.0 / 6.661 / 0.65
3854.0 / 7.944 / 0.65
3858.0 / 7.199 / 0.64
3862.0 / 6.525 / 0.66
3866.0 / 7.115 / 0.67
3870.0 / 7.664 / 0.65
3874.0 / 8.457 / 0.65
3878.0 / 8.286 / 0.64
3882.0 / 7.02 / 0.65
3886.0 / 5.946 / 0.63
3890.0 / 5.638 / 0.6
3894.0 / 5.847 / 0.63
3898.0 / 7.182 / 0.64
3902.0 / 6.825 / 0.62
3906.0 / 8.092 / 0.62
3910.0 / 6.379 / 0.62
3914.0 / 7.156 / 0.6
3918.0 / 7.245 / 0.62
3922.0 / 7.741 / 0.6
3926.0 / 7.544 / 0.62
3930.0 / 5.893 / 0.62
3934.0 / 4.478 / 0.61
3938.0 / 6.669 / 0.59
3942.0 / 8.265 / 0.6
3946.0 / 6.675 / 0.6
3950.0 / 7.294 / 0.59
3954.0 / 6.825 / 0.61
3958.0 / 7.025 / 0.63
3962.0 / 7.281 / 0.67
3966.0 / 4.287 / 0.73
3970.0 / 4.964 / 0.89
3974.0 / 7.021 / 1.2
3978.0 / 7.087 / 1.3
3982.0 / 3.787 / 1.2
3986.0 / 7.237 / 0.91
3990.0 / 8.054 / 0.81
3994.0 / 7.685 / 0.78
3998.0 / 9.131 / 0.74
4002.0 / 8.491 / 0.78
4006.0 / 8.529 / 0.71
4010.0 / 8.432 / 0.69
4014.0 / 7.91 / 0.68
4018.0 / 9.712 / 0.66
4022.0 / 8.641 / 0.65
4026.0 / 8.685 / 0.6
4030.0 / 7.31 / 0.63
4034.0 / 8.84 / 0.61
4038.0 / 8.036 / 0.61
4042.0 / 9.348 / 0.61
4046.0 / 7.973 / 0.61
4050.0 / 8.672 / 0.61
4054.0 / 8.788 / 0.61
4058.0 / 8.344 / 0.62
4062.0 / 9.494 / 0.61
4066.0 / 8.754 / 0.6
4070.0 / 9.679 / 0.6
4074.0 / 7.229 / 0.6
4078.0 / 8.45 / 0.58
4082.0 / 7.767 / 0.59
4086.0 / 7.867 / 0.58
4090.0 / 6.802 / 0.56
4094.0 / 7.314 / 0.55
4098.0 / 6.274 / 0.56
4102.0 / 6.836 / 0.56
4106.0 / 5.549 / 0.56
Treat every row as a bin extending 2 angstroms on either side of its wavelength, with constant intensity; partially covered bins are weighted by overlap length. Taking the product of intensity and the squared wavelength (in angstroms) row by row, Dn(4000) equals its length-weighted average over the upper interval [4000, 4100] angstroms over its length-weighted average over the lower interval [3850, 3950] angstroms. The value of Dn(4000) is 1.3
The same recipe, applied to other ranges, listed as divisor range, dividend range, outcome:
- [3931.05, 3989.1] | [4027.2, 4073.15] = 1.42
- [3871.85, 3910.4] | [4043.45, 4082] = 1.34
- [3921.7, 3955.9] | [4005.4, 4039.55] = 1.30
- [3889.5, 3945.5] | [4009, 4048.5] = 1.32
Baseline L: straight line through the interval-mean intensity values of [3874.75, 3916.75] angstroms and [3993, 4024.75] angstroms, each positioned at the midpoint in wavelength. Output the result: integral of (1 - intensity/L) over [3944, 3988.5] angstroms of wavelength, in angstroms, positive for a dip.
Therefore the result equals 9.0 angstroms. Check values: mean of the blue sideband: 6.89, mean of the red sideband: 8.6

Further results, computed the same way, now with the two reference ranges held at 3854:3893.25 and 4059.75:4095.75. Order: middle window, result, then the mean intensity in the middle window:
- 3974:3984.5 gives 2.5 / 5.82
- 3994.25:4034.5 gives -3.6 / 8.52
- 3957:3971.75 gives 3.4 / 5.83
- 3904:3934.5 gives 1.7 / 6.93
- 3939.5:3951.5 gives 0.1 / 7.39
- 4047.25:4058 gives -0.8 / 8.61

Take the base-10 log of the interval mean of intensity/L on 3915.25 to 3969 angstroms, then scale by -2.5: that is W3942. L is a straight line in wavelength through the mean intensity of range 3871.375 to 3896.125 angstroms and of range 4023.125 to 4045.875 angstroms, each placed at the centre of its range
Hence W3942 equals 0.120 mag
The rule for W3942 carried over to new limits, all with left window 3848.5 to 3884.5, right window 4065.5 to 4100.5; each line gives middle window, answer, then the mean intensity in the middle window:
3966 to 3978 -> 0.27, 5.89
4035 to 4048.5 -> -0.11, 8.49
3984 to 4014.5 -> -0.08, 8.2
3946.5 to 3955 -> 0.08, 7.02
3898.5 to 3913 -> 0.05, 7.11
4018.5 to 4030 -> -0.12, 8.56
